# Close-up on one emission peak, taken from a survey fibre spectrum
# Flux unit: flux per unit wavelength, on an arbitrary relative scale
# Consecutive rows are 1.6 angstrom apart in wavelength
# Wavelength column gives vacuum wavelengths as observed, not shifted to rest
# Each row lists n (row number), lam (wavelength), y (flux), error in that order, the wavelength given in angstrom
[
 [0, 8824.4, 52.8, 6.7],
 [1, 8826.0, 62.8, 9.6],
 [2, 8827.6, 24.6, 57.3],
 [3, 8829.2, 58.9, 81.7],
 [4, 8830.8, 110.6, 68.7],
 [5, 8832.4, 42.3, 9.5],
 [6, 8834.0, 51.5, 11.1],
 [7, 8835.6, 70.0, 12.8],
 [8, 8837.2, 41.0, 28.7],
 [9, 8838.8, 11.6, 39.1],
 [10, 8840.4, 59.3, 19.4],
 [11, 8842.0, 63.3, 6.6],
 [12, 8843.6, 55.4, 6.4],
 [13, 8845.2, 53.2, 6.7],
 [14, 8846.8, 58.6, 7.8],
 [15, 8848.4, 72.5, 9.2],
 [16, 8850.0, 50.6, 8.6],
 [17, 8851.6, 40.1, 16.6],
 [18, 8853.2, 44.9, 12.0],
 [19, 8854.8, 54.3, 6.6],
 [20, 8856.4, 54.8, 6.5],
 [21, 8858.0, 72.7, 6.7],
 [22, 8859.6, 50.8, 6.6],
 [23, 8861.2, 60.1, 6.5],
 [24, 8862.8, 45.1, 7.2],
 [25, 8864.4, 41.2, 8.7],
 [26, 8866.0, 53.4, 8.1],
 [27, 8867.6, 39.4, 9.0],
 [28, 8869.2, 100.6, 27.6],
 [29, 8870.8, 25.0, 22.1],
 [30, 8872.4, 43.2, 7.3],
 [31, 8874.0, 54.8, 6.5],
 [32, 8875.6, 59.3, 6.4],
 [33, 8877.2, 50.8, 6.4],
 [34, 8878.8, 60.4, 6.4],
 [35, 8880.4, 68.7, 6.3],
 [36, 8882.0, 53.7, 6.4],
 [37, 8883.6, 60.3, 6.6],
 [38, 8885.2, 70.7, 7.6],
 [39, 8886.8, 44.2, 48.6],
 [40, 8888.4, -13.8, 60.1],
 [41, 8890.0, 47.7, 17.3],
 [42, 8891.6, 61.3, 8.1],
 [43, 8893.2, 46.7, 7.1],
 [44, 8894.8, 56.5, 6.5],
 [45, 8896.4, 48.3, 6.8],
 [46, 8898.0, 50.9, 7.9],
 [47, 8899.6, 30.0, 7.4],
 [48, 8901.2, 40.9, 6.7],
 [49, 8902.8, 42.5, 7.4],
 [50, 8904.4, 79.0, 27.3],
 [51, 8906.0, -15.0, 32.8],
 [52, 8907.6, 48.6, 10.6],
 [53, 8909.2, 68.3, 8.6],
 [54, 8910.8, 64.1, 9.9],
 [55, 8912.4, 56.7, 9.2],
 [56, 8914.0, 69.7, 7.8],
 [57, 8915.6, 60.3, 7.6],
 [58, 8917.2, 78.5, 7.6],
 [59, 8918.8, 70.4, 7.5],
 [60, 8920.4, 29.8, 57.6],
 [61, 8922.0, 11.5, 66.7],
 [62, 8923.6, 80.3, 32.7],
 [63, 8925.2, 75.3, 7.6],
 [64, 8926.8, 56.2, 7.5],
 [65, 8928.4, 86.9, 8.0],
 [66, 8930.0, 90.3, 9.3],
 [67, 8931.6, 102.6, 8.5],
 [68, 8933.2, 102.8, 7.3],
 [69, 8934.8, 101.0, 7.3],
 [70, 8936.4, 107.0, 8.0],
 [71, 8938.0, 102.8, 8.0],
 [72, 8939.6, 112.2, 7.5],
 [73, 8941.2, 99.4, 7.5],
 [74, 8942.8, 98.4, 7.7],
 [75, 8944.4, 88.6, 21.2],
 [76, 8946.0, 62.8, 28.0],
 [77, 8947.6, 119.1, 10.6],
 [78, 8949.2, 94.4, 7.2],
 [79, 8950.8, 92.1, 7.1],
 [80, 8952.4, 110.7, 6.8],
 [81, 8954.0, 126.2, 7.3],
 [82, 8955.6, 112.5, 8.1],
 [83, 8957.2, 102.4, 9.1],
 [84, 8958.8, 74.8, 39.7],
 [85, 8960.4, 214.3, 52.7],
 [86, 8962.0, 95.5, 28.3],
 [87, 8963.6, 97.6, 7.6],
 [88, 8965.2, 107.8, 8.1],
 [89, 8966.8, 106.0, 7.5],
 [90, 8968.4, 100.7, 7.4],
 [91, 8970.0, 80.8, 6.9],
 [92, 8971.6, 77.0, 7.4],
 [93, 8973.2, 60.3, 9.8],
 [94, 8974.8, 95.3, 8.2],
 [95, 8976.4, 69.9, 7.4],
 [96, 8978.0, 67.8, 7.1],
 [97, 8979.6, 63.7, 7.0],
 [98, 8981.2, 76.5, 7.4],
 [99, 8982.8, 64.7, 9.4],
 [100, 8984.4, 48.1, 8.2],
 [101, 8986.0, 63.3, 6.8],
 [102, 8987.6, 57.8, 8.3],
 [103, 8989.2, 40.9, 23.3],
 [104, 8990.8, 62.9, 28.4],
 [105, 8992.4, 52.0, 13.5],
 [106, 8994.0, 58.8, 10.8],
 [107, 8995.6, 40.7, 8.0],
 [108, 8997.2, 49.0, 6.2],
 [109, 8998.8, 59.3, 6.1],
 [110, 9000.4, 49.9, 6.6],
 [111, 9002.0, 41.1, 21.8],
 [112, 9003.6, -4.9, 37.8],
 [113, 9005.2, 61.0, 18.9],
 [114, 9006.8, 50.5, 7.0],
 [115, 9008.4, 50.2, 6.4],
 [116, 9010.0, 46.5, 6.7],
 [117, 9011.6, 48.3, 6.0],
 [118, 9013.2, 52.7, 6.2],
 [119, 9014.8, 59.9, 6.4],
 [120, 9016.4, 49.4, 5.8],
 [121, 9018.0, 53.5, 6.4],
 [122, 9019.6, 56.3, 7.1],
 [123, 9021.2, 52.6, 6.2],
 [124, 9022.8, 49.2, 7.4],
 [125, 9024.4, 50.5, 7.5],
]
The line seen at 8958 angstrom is Mg II 2798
